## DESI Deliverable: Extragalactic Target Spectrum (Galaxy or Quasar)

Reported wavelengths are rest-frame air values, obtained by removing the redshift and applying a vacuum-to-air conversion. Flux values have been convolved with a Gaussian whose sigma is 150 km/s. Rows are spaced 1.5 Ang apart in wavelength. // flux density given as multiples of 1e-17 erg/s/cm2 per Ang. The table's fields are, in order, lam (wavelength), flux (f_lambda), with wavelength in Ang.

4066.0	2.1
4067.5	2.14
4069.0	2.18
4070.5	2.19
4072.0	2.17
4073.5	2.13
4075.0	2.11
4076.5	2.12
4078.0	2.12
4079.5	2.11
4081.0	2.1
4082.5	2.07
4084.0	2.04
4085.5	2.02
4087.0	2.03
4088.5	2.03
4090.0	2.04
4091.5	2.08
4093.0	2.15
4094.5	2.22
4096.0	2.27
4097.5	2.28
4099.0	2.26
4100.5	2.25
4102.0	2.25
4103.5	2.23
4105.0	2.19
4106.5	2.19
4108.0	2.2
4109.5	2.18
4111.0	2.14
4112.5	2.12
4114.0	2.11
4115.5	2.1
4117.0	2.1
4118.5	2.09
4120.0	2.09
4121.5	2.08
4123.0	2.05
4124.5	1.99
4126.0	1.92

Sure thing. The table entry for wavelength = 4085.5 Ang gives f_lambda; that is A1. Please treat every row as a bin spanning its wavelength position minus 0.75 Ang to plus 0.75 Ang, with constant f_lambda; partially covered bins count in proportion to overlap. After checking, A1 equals 2.02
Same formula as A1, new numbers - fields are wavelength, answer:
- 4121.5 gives 2.08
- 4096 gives 2.27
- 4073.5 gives 2.13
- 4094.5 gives 2.22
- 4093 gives 2.15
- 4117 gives 2.1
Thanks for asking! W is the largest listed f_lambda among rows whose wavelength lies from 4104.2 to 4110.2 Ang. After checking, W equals 2.2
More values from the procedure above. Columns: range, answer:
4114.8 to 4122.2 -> 2.1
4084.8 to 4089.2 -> 2.03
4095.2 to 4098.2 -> 2.28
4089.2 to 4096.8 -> 2.27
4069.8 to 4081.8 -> 2.19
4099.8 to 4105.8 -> 2.25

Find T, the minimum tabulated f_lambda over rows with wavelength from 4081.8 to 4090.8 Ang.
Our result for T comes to 2.02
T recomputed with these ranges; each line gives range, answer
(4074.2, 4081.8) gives 2.1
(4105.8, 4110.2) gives 2.18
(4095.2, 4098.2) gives 2.27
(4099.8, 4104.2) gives 2.23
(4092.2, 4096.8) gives 2.15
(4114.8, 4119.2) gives 2.09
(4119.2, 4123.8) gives 2.05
